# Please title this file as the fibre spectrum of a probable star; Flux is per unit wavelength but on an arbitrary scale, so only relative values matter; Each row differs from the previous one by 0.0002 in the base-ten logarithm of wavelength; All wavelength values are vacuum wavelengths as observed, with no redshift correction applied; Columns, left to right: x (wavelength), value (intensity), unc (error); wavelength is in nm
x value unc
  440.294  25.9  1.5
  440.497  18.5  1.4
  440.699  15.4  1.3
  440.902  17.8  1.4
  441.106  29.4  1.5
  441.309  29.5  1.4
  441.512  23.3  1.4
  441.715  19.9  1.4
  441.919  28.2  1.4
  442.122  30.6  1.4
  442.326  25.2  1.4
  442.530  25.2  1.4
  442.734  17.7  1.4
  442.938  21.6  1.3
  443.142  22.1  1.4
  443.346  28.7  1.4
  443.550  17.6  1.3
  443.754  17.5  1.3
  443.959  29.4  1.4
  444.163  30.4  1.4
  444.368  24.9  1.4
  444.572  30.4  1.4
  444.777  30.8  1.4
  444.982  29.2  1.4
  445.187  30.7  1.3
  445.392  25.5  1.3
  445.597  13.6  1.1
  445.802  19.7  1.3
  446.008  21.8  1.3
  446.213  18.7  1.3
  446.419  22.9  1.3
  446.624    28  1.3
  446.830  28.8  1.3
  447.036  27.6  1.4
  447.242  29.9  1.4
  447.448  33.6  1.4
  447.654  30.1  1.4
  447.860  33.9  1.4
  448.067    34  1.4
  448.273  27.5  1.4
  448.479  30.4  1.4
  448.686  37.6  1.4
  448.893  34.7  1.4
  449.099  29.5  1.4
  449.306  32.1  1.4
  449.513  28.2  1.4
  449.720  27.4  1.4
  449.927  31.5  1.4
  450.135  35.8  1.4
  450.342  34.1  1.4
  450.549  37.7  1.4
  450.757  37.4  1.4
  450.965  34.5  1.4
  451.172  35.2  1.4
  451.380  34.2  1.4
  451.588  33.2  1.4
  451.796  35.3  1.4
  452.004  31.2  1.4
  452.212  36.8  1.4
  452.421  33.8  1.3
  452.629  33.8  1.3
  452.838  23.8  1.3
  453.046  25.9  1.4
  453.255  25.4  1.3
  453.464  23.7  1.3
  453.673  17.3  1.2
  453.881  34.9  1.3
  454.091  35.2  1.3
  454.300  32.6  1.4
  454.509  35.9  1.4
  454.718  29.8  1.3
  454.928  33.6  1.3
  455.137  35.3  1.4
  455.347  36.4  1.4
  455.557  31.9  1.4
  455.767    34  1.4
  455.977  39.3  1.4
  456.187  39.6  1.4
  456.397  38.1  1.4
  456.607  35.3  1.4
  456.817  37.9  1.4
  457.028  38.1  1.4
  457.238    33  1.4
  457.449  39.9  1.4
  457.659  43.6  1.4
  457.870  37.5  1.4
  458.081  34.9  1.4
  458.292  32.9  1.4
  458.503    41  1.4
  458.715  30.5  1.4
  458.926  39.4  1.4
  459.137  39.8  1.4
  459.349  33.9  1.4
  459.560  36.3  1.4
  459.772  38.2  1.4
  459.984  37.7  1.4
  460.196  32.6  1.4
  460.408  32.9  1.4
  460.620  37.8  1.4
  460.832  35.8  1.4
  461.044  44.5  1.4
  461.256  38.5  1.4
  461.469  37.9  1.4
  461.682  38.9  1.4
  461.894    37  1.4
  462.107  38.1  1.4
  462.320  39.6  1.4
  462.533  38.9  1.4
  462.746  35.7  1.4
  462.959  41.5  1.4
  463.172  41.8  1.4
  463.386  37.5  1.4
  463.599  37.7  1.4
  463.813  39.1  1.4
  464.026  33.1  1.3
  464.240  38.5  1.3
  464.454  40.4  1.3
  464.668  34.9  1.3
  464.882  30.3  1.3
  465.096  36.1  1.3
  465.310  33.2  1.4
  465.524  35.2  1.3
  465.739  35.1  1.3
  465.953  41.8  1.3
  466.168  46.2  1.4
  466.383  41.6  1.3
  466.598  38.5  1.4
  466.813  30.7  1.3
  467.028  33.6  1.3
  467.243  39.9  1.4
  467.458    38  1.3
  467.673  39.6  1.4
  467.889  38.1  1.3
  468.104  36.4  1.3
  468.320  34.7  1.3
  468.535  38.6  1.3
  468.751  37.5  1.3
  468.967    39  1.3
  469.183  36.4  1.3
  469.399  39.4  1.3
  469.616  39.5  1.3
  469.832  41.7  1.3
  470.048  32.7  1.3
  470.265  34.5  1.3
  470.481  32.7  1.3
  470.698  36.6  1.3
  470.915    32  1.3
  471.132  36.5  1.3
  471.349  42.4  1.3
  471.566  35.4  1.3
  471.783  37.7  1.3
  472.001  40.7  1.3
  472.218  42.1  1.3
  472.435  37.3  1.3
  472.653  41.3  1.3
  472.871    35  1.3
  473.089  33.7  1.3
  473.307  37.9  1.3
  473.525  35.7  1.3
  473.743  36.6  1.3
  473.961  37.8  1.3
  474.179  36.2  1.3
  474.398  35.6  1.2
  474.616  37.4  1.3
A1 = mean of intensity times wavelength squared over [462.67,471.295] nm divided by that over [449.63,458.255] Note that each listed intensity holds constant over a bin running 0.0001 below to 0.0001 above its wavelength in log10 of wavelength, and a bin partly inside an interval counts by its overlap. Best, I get 1.2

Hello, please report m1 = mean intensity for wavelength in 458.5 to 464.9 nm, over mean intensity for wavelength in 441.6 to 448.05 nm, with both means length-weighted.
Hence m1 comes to 1.5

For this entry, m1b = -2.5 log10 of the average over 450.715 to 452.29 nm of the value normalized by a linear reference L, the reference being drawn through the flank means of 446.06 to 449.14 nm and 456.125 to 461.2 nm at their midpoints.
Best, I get -0.07 mag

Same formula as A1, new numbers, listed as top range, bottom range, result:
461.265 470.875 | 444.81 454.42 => 1.34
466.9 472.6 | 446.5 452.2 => 1.26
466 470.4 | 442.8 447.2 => 1.69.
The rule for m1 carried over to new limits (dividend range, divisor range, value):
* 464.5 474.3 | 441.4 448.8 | 1.41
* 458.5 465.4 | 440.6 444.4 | 1.56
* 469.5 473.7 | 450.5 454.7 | 1.17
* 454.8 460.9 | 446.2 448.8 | 1.22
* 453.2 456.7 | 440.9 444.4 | 1.34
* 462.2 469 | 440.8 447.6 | 1.49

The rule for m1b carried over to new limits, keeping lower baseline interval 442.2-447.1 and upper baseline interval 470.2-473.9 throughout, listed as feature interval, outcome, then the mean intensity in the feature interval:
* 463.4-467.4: -0.09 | 37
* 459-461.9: -0.18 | 37.3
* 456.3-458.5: -0.23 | 37.3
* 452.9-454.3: 0.05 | 27.4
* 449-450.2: -0.14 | 30.6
